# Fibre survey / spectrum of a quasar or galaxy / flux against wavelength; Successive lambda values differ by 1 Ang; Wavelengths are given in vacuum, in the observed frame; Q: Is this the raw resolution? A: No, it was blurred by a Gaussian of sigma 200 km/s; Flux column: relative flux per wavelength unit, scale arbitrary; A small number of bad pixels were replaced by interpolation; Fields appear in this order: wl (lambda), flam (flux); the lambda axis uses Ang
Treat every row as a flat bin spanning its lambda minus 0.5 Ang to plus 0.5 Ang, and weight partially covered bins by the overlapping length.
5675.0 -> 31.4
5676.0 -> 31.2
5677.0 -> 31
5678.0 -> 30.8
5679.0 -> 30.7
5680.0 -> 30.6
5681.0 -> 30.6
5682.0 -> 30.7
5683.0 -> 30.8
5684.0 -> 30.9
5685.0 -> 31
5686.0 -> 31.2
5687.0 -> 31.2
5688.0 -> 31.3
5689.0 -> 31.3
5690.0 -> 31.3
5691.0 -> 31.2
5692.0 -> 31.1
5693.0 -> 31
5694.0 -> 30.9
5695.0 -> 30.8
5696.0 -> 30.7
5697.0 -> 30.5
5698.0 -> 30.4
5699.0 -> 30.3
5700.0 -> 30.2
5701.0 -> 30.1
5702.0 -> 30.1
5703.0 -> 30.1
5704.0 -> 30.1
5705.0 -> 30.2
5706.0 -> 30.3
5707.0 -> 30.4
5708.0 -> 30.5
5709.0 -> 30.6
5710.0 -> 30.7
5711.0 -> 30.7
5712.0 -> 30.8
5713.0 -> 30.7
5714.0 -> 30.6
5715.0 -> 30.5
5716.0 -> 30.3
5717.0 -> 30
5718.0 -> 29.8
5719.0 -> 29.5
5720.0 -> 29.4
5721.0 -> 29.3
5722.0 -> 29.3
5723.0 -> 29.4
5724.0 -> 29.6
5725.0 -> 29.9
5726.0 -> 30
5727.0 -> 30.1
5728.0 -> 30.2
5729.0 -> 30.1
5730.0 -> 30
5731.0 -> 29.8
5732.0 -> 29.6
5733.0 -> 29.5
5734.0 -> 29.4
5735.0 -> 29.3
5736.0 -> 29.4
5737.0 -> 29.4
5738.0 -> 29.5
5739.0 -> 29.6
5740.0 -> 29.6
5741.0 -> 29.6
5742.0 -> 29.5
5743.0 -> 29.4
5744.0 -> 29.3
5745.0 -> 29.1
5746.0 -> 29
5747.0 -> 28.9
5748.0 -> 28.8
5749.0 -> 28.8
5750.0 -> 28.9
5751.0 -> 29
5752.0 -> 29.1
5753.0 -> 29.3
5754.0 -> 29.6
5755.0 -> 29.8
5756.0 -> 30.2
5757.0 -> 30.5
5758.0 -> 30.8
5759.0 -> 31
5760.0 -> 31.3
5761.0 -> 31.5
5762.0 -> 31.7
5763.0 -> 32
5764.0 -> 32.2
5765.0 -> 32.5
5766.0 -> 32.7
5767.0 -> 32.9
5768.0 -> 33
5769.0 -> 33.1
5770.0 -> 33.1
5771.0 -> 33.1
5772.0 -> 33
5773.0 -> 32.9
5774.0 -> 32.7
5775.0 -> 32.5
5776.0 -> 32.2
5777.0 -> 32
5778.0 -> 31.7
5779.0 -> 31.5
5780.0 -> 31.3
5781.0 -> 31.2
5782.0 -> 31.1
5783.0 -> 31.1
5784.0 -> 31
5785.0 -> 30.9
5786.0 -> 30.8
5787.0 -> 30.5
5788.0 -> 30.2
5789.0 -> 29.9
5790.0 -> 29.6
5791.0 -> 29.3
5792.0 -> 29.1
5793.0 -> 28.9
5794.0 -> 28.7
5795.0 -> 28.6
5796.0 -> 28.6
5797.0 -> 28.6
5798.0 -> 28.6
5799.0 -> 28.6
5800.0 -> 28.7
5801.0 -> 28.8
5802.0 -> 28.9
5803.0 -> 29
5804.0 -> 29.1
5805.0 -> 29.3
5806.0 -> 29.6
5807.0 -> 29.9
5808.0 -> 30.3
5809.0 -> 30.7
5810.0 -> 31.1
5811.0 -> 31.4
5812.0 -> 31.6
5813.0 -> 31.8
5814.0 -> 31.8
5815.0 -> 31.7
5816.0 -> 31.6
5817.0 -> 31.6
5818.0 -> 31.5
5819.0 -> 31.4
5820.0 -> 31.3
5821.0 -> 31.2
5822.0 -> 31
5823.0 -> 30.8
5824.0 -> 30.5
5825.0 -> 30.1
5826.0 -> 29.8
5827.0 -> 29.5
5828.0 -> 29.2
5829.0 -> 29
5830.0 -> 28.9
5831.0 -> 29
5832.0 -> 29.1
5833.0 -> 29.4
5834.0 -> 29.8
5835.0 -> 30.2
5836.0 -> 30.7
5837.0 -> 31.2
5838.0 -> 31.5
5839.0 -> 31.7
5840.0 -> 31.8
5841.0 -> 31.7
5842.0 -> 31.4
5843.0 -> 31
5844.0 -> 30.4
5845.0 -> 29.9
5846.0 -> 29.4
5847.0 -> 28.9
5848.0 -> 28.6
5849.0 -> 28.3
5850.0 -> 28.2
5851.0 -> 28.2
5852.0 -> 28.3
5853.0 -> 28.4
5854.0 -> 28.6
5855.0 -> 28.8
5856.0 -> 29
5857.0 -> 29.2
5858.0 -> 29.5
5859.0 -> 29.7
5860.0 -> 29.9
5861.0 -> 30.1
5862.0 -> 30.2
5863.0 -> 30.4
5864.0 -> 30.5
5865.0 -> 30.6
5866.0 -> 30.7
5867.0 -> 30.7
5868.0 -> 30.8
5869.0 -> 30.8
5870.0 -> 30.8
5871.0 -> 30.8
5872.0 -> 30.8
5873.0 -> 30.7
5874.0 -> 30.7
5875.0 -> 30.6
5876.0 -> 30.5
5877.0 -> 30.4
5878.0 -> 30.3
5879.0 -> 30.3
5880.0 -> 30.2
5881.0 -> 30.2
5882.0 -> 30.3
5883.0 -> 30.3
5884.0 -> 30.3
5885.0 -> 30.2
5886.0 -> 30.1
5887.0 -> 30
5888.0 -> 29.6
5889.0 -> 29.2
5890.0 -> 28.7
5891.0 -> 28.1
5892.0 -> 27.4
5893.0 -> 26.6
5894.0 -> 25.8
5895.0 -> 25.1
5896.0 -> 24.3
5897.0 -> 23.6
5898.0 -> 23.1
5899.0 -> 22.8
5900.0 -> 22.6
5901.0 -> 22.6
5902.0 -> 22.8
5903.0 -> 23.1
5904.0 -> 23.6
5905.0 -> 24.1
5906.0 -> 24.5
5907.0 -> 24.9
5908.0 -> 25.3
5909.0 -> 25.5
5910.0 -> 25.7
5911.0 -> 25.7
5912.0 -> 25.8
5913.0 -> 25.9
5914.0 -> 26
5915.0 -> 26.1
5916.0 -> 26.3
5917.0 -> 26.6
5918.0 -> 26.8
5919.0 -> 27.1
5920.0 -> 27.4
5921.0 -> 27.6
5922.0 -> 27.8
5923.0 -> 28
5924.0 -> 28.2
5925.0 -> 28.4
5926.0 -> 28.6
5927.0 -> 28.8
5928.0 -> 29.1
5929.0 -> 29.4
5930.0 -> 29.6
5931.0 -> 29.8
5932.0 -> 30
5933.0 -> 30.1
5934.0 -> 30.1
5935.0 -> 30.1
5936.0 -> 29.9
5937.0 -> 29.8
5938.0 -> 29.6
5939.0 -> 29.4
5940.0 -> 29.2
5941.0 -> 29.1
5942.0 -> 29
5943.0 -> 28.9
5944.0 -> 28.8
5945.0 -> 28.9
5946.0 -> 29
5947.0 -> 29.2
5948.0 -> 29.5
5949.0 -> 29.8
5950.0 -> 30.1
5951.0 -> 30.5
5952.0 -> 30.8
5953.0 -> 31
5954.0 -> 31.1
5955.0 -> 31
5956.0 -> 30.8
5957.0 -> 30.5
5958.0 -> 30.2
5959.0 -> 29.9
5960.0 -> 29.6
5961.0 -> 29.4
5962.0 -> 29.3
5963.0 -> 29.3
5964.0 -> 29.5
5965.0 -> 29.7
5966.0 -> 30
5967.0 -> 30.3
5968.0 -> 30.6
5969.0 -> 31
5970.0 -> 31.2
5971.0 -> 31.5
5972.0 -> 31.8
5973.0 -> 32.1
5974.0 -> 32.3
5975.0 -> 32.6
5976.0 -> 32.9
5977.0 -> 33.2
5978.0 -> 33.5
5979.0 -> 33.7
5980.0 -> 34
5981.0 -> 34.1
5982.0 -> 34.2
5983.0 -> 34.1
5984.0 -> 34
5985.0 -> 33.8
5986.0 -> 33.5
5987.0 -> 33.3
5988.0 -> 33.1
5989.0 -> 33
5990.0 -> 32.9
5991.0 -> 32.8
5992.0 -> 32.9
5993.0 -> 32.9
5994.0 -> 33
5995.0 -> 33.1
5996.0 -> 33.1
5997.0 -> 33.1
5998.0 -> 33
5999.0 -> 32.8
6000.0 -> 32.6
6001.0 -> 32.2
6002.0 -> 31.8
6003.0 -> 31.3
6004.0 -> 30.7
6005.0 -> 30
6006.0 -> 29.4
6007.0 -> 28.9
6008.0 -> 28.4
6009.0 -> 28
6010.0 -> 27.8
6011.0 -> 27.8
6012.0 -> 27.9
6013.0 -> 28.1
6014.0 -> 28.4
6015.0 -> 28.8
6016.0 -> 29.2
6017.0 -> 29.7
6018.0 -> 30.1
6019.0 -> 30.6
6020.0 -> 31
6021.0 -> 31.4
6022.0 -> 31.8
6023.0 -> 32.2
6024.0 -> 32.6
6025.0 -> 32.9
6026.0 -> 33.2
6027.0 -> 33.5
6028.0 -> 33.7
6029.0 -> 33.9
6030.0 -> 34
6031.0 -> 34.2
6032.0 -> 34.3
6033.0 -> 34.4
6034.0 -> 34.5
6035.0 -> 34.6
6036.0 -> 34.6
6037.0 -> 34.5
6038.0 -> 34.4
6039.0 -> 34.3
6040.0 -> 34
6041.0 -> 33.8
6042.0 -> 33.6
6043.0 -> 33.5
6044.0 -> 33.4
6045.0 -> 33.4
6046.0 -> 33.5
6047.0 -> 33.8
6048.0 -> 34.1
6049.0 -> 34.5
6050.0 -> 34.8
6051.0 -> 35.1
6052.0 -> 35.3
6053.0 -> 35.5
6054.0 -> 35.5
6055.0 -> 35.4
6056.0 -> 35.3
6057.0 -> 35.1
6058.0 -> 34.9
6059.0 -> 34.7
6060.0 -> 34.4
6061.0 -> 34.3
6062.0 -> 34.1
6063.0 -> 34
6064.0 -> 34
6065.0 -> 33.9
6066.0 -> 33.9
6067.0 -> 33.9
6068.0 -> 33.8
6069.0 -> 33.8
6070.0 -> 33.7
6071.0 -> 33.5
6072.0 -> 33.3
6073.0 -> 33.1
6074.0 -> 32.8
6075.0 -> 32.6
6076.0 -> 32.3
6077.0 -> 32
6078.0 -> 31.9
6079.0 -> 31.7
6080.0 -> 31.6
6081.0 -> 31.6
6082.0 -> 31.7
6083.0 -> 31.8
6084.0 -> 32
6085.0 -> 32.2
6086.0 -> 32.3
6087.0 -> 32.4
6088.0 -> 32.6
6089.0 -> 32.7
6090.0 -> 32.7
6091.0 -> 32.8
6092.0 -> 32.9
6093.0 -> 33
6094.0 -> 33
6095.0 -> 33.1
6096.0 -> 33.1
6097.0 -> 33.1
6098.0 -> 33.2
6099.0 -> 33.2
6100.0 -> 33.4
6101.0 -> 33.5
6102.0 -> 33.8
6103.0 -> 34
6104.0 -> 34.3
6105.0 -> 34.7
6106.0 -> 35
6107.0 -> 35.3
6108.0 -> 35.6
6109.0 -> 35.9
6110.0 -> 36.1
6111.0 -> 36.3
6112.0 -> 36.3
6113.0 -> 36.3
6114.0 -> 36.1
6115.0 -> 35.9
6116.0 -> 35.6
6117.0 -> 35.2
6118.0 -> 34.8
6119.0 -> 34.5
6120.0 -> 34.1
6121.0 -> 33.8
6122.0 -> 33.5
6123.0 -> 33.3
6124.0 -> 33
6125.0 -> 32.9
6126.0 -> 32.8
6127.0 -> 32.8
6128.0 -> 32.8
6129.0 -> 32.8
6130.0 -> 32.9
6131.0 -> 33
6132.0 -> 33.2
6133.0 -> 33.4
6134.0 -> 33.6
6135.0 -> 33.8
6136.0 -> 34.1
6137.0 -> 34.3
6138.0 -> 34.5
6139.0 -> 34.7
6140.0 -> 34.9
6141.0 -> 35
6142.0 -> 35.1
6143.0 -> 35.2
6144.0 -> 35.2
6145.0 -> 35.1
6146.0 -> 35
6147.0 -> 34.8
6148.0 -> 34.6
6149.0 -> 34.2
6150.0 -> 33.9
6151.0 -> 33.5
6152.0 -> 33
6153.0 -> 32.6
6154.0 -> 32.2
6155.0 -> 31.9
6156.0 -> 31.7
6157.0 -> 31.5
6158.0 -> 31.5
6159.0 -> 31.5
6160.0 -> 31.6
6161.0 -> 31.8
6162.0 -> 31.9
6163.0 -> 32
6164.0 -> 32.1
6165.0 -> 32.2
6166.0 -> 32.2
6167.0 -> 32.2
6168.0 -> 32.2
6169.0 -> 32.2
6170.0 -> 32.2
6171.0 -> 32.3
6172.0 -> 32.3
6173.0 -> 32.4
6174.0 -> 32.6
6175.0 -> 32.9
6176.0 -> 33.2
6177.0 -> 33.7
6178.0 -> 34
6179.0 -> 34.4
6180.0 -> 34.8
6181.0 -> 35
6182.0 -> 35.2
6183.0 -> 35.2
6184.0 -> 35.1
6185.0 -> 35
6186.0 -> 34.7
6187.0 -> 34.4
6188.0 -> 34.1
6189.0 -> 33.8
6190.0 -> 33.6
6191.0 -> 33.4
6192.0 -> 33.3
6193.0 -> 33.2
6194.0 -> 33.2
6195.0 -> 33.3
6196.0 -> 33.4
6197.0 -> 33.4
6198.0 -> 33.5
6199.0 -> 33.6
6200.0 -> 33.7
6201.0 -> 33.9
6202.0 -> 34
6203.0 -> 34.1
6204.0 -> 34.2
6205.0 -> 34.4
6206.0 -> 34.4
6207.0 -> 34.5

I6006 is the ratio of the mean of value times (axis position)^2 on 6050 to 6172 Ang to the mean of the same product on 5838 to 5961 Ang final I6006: 1.3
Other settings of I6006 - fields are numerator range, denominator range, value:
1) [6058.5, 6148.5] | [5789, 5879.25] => 1.23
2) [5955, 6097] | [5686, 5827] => 1.17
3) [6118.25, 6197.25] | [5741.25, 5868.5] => 1.24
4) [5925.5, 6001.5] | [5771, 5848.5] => 1.08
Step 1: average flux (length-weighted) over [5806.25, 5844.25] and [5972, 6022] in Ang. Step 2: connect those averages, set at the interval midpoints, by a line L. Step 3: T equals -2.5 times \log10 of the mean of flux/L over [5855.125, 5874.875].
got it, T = 0.022 mag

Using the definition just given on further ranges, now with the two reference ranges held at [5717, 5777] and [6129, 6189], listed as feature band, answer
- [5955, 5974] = 0.06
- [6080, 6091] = 0.02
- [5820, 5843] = 0.02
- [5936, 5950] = 0.09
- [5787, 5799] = 0.06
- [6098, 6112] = -0.05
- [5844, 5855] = 0.09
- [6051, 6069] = -0.06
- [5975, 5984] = -0.05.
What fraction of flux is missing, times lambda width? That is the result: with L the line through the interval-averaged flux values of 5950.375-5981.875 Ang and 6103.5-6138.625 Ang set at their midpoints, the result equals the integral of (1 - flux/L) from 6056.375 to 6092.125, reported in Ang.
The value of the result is 0.3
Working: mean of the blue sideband 31.2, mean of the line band 33.1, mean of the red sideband 34.4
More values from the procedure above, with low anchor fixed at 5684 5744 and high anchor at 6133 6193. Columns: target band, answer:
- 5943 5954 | 0.73 Ang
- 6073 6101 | 0.33 Ang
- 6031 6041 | -0.56 Ang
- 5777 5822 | 0.75 Ang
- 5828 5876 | 1.89 Ang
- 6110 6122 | -0.79 Ang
